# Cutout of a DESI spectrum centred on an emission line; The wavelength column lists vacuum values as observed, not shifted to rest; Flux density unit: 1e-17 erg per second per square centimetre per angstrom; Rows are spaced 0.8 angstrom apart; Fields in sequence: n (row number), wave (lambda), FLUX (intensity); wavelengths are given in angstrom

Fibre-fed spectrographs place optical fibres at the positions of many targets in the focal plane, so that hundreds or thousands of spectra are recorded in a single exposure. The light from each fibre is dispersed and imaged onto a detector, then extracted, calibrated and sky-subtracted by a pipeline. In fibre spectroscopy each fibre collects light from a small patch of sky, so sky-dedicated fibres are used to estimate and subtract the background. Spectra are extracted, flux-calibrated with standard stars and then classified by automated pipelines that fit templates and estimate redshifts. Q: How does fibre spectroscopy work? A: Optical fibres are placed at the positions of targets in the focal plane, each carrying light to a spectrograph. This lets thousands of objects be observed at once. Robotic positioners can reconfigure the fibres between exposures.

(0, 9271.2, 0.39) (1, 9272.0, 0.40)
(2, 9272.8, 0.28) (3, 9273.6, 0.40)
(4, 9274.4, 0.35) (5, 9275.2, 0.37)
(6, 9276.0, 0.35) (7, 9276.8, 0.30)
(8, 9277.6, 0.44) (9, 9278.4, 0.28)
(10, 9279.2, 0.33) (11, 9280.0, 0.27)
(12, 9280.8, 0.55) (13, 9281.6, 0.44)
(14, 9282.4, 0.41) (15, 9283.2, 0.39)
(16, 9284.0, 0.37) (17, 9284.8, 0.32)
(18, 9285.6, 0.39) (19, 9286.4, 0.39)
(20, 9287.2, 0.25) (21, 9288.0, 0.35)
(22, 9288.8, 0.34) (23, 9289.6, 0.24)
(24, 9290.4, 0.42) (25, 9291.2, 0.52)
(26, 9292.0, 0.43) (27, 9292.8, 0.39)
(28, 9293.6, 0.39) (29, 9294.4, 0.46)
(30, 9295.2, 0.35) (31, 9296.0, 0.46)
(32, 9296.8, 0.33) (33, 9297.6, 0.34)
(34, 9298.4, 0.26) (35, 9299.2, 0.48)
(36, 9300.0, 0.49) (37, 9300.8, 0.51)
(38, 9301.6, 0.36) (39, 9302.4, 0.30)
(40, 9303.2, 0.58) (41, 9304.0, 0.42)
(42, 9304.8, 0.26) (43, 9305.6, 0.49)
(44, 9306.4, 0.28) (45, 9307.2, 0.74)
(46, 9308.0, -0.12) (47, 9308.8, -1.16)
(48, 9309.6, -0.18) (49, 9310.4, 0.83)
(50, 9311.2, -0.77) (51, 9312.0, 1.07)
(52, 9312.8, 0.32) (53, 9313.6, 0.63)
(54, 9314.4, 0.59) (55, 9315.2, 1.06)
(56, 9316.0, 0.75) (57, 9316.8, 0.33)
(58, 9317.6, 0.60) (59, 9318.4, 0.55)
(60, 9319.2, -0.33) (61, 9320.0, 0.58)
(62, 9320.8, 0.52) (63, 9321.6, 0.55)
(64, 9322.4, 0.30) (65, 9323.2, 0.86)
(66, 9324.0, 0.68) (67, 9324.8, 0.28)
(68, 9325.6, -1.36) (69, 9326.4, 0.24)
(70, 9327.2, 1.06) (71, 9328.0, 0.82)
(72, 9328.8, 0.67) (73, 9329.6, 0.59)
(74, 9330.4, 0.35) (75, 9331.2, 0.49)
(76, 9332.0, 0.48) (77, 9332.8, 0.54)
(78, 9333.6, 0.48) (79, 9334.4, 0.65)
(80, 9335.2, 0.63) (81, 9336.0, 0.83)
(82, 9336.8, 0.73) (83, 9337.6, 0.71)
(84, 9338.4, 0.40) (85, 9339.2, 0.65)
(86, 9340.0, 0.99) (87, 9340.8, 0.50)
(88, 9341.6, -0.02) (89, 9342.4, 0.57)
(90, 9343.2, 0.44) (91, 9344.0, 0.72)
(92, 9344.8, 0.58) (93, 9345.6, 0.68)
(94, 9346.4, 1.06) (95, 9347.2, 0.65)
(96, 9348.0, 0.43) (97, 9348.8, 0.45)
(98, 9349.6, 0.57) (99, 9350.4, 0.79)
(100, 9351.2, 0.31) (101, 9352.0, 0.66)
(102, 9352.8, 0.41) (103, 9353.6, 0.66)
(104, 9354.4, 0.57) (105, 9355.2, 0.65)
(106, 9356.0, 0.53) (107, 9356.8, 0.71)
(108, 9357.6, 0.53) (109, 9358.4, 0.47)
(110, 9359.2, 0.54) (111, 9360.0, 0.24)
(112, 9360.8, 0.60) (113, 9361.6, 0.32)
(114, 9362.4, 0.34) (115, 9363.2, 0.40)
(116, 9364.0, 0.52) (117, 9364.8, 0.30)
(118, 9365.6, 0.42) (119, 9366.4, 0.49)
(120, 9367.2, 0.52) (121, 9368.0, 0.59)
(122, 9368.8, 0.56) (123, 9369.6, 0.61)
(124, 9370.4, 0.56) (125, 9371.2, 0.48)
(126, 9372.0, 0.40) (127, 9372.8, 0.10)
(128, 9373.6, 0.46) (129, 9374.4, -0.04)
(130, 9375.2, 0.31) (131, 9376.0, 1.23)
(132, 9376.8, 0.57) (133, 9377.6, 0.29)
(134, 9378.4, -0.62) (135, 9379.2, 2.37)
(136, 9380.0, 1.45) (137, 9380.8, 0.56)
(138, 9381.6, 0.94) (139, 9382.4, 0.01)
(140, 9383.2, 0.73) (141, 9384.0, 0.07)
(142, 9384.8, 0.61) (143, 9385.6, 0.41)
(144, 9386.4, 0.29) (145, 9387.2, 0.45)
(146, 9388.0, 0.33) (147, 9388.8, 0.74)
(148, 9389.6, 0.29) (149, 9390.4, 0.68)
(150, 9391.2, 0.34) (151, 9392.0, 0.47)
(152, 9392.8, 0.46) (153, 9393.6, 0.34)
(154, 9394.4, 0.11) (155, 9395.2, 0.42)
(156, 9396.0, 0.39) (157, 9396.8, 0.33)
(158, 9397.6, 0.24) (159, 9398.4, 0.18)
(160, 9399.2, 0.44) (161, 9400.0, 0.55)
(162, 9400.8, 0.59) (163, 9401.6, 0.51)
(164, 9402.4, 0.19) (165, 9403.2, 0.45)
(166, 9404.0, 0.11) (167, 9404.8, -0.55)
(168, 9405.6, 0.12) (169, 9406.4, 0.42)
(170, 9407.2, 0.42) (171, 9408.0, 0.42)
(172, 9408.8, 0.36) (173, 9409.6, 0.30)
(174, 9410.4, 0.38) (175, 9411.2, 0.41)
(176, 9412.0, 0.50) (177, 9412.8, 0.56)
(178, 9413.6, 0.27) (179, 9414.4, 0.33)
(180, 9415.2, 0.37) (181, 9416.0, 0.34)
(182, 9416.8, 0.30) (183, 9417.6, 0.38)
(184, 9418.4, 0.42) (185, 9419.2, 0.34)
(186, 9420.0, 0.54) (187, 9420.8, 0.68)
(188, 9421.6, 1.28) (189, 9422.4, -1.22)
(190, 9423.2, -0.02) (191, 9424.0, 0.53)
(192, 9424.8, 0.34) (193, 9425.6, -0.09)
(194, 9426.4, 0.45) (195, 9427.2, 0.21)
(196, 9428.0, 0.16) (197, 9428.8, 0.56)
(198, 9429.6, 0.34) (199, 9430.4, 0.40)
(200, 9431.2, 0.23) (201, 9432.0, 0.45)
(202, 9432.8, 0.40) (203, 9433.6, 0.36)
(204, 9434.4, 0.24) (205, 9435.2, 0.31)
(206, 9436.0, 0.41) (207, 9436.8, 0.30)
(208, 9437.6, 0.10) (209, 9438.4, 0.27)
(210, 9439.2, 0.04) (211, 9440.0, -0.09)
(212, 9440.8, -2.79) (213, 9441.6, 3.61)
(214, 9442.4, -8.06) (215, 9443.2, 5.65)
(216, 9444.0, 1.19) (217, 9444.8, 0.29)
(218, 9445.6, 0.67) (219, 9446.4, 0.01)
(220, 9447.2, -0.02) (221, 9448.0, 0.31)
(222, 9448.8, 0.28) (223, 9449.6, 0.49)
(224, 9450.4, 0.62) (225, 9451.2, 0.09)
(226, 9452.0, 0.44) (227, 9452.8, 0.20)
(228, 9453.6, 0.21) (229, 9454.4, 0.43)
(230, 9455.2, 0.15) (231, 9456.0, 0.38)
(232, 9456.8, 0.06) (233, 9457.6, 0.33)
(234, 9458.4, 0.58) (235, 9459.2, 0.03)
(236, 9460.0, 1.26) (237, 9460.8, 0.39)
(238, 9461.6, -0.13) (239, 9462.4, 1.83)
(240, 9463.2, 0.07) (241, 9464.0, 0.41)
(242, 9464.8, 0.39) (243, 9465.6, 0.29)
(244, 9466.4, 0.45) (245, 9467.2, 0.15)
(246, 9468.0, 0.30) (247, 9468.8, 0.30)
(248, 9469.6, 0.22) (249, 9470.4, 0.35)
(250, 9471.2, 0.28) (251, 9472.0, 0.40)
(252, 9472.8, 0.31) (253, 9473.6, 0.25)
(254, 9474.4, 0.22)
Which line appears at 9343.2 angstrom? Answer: Mg II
